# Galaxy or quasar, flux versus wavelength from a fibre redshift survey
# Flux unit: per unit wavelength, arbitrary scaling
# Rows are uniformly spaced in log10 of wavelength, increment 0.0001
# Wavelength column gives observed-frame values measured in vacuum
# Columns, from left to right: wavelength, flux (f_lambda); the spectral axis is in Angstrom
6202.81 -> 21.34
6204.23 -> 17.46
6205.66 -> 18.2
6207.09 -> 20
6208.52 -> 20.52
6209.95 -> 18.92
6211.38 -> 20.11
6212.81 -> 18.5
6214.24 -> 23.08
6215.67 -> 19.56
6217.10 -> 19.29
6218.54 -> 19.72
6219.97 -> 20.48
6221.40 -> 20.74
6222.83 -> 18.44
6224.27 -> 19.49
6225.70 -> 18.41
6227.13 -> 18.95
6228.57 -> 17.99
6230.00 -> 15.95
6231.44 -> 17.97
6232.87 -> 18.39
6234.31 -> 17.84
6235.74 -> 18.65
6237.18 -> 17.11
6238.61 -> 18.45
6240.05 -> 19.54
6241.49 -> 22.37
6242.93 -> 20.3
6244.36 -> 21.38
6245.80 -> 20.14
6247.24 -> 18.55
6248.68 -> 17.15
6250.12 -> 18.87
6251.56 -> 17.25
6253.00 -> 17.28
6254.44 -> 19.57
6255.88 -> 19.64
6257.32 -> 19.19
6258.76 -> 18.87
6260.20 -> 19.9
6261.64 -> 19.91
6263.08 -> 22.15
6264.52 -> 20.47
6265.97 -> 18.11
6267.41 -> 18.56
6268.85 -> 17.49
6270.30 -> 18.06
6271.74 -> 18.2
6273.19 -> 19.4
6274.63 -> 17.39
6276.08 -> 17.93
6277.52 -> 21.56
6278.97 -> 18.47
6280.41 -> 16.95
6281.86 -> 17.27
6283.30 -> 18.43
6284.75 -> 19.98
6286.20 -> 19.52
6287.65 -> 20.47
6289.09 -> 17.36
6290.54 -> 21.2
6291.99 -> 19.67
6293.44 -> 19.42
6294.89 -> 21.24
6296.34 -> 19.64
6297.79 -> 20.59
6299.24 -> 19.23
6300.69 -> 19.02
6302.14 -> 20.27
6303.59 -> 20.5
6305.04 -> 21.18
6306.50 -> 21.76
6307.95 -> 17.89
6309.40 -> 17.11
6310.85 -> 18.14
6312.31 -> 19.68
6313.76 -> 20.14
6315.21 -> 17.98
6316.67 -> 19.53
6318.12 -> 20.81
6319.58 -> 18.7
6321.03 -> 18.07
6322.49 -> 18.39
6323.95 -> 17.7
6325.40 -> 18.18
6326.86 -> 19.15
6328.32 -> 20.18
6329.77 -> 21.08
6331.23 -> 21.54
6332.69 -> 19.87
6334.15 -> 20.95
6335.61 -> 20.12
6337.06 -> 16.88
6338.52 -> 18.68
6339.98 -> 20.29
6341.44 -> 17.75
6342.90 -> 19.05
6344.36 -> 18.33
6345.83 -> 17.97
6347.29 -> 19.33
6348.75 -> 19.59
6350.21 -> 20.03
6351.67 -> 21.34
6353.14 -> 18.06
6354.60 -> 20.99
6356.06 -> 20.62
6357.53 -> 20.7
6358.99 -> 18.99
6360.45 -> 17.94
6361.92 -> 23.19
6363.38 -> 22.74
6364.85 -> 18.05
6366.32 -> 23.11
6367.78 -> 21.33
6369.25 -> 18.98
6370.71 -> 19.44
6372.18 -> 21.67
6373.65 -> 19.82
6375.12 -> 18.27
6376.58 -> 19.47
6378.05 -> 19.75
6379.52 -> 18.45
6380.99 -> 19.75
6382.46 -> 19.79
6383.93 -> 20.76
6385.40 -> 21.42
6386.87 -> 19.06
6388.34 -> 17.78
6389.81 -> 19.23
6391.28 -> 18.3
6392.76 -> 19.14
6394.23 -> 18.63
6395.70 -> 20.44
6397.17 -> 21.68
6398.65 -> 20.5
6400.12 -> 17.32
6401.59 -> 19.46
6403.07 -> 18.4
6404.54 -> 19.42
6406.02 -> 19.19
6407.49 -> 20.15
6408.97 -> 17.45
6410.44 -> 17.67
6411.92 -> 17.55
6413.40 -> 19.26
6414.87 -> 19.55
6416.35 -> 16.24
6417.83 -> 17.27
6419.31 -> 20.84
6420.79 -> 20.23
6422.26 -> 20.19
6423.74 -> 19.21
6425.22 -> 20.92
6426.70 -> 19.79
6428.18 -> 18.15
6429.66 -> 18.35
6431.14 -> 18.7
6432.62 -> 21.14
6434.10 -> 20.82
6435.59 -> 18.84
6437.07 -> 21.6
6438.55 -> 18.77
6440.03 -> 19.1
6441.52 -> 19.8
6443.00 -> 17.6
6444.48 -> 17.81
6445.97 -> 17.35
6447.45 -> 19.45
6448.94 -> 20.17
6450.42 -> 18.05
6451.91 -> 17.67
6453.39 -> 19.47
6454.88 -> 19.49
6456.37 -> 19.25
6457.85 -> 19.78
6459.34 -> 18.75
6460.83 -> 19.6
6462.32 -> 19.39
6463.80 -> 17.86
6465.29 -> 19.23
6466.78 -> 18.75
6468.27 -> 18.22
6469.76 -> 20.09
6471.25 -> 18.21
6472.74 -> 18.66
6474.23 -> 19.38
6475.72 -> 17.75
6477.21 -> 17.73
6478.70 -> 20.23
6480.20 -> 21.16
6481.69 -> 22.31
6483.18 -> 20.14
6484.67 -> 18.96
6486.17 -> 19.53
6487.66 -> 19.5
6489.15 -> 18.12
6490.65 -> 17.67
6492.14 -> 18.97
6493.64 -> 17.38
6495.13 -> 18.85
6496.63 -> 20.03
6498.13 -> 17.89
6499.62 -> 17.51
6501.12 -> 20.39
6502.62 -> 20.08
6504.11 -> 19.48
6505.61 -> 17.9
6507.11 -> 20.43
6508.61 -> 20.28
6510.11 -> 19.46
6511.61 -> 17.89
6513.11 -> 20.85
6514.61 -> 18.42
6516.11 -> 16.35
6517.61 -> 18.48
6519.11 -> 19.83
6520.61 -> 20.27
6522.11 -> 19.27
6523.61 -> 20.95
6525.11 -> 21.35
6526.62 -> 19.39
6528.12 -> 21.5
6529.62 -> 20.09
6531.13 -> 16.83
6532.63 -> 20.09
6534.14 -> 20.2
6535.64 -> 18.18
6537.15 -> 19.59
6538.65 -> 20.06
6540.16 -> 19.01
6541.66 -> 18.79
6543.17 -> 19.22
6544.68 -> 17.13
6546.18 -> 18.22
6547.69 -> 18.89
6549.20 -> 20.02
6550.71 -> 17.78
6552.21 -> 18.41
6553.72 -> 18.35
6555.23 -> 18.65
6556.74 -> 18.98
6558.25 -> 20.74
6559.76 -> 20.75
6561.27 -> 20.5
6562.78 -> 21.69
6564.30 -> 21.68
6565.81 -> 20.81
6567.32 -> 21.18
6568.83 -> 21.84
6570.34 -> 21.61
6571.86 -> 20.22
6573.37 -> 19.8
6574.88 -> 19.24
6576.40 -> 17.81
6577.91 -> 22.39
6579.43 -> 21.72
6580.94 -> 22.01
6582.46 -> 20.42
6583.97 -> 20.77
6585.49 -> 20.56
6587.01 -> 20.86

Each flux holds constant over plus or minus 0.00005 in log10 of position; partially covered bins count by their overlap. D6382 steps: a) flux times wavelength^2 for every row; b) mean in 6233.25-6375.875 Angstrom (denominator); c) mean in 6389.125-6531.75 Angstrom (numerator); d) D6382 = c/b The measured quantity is 1.0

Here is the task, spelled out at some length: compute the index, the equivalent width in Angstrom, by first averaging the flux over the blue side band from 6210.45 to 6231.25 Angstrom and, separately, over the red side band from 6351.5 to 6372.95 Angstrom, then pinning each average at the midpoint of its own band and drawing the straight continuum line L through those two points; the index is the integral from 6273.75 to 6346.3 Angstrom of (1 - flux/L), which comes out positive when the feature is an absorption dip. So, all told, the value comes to 2.72 Angstrom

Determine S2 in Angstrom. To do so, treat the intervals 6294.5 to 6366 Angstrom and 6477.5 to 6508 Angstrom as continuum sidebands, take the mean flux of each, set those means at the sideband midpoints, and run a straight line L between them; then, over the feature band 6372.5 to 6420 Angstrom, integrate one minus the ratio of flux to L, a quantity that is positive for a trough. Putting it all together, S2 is 0.8 Angstrom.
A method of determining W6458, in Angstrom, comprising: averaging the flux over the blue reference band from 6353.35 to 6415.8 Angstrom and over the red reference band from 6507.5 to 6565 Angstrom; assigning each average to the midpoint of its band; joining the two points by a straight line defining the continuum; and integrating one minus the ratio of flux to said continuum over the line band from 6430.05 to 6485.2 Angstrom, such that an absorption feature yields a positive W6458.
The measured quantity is 0.9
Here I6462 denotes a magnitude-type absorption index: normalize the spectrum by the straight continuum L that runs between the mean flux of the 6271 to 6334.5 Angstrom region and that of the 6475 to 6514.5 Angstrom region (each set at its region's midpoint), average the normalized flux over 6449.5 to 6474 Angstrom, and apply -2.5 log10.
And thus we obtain 0.02 mag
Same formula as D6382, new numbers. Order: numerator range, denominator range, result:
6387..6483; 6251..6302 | 1.05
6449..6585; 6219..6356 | 1.09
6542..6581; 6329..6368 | 1.07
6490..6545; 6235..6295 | 1.09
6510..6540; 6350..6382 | 1.02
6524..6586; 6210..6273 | 1.15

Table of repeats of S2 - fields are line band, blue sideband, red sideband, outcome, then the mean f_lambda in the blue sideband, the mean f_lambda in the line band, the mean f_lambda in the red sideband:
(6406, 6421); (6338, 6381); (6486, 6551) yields 0.8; 19.8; 18.6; 19.1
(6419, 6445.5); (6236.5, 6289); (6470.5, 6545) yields -0.4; 19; 19.5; 19.2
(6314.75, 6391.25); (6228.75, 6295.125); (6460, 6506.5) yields -2.5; 19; 19.6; 19.1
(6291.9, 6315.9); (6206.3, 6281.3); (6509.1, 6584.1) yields -0.5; 19.1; 19.6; 19.8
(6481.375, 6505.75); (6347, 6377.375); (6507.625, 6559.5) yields 0.5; 20.2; 19.1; 19.2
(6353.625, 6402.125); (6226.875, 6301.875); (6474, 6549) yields -1.9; 19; 19.9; 19.2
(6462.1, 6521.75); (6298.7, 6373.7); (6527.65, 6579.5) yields 1.9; 19.7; 19.1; 19.7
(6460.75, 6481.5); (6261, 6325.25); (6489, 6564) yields 0.2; 19.2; 19.1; 19.2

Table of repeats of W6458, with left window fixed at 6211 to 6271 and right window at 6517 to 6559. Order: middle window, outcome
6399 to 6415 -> 0.5 Angstrom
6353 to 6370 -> -1.1 Angstrom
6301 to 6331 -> -0.3 Angstrom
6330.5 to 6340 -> -0.3 Angstrom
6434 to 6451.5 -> 0.2 Angstrom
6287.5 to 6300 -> -0.4 Angstrom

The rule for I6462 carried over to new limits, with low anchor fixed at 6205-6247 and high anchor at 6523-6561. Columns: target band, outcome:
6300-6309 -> -0.04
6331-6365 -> -0.02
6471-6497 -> 0.01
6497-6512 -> 0.01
